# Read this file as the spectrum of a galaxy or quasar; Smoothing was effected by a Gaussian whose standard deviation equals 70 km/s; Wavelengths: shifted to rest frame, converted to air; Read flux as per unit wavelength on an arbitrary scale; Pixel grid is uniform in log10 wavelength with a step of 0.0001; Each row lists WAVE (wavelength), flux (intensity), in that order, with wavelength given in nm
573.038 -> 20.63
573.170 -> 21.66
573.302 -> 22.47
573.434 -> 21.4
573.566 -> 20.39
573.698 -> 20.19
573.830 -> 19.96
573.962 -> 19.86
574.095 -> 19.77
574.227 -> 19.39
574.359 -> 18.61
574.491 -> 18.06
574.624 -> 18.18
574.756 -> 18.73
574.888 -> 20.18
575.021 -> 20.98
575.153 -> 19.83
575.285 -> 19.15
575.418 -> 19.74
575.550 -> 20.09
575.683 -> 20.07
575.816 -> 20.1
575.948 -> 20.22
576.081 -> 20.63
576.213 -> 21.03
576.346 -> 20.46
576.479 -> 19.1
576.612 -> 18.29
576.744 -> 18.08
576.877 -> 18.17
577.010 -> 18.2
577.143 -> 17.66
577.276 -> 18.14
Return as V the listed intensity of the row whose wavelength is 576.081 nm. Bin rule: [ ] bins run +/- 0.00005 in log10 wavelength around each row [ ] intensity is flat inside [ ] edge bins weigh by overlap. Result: 20.63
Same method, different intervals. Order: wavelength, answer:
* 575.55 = 20.09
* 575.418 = 19.74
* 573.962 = 19.86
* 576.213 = 21.03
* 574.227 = 19.39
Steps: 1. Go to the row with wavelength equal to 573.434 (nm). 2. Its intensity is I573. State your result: 21.4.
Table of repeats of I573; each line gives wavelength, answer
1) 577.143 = 17.66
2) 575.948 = 20.22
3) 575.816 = 20.1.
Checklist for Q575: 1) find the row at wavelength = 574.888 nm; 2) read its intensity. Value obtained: 20.18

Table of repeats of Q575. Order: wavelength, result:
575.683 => 20.07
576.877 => 18.17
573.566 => 20.39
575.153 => 19.83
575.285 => 19.15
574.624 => 18.18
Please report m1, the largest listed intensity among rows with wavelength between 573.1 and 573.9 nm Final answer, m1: 22.47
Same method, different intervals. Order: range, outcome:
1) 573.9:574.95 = 20.18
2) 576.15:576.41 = 21.03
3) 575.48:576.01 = 20.22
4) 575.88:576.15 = 20.63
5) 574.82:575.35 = 20.98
